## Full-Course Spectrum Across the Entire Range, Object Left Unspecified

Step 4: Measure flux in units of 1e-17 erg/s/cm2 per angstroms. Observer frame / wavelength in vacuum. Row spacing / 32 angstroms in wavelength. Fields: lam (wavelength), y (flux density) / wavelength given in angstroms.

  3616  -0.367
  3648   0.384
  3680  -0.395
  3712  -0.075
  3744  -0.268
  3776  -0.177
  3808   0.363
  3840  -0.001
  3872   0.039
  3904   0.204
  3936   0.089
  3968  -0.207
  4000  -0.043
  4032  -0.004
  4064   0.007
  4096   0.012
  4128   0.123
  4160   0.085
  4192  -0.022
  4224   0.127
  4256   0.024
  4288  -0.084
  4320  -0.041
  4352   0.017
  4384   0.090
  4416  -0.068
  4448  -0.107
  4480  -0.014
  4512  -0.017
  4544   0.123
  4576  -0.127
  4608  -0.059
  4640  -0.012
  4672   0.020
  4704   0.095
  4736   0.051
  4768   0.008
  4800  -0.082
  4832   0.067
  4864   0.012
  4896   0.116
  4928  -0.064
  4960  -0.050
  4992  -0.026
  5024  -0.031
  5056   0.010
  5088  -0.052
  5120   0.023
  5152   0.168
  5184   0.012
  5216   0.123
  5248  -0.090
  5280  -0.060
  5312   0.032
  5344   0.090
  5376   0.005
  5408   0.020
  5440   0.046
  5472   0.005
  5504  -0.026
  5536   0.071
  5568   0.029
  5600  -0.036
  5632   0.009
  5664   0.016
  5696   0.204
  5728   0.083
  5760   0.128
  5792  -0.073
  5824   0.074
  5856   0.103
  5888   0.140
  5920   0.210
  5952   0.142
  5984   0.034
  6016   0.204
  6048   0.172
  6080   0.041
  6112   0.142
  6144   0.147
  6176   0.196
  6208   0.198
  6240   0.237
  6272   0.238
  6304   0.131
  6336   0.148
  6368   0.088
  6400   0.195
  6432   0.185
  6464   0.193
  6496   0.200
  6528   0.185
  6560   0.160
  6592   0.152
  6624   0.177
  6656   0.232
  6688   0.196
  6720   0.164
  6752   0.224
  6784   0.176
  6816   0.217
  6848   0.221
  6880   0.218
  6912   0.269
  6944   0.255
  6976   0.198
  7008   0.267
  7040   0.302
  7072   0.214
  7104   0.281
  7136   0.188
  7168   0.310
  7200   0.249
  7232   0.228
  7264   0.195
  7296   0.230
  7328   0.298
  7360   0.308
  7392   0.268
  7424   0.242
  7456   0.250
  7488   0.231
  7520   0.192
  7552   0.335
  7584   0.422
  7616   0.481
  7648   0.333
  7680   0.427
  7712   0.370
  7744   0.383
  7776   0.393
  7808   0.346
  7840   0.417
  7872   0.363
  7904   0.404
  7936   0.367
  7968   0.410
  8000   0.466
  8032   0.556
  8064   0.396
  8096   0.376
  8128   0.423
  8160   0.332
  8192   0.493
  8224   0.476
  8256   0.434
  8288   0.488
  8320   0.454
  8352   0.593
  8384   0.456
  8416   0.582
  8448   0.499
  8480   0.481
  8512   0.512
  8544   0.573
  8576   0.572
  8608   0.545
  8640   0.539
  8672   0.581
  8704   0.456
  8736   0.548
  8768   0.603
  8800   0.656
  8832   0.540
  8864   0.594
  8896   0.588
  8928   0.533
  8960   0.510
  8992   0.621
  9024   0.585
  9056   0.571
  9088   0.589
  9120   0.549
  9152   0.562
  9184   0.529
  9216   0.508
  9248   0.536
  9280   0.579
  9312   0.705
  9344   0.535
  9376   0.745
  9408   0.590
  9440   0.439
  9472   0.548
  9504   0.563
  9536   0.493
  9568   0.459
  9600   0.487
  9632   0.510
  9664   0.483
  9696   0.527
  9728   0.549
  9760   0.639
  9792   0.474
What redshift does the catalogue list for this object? 0.895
